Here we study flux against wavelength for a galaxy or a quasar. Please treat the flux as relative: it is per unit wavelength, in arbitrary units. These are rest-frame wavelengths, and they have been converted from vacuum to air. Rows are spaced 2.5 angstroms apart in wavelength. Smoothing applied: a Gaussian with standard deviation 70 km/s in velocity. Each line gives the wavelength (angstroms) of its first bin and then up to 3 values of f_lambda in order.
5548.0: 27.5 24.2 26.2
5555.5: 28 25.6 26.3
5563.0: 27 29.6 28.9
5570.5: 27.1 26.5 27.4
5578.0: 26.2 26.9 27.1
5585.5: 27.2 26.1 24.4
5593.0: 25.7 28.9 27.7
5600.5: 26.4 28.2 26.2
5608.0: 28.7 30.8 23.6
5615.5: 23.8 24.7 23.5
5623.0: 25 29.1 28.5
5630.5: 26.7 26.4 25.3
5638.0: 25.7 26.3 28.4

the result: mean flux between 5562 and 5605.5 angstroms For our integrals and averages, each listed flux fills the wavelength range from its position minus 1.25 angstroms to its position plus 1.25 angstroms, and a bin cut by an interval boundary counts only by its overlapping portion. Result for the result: 27.1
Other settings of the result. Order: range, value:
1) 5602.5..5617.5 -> 26.7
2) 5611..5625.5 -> 24.9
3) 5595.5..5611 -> 27.9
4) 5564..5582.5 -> 27.5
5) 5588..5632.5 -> 26.6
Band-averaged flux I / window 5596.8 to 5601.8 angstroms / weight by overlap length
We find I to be 27.1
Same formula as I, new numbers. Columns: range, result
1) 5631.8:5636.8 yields 25.8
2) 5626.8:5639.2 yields 26.5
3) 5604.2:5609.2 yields 27.4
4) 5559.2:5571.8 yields 27.8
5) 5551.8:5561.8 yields 26.5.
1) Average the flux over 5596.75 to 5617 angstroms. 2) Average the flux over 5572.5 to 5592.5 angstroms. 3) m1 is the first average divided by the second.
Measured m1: 1.0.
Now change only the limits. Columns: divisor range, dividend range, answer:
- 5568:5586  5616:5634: 0.97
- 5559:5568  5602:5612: 1.02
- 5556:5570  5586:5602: 0.97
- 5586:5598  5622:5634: 1.03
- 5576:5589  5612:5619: 0.90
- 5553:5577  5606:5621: 0.95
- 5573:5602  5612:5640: 0.96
